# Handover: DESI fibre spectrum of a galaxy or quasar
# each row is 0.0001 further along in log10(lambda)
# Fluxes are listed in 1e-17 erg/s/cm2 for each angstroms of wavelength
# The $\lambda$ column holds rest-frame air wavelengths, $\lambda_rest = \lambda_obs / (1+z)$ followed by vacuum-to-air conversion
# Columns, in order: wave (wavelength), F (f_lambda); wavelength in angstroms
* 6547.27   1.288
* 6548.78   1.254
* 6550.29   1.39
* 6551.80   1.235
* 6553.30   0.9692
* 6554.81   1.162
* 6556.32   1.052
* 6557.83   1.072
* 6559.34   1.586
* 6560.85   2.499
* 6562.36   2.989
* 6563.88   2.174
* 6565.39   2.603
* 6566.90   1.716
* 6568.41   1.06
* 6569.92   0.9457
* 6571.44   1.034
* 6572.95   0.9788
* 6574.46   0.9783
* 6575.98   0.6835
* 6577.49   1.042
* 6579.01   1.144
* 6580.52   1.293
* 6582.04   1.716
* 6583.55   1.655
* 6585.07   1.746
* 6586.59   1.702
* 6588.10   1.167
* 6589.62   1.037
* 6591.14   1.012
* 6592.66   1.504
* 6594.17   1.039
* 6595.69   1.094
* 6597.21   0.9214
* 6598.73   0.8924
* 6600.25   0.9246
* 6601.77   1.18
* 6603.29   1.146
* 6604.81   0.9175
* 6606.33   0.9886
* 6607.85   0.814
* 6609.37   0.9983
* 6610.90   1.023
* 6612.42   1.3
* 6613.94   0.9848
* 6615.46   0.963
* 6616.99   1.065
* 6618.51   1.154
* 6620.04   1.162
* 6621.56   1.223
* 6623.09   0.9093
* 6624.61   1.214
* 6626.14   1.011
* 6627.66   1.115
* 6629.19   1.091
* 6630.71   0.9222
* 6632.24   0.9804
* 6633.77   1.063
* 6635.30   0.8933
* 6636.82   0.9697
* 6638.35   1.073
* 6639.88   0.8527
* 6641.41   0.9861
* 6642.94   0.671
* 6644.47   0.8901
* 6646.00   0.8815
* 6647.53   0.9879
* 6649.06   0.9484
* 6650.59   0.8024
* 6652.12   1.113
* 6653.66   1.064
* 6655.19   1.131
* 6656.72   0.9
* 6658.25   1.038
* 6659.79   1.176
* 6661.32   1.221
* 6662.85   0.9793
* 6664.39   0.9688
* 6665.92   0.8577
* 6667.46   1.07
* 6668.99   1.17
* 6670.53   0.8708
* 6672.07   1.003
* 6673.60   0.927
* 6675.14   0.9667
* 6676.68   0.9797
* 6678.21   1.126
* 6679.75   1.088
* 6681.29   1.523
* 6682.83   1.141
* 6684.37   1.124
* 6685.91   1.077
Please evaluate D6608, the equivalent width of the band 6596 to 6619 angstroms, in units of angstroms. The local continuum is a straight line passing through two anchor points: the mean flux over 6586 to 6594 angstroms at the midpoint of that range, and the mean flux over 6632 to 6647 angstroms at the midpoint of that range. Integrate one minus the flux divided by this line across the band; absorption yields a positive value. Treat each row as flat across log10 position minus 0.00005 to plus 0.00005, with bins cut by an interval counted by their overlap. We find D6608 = 2.41 angstroms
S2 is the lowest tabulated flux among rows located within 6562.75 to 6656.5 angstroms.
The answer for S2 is 0.671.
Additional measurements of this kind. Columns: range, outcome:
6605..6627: 0.814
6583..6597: 1.012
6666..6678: 0.8708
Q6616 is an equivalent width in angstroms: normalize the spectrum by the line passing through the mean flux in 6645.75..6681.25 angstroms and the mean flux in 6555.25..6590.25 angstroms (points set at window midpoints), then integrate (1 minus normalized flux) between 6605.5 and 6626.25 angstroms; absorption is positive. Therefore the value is 3.3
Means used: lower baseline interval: 1.47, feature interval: 1.06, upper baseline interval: 1.02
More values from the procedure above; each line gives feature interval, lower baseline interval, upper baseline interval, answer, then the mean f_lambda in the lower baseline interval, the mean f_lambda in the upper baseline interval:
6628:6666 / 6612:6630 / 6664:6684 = 3.3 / 1.1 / 1.06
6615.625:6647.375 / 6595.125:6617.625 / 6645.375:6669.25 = 0.3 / 1.01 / 1.02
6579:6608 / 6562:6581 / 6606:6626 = 0.9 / 1.4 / 1.06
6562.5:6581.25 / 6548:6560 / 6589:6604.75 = -3.3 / 1.21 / 1.07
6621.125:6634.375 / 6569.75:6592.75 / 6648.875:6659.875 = 0.5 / 1.23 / 1.02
